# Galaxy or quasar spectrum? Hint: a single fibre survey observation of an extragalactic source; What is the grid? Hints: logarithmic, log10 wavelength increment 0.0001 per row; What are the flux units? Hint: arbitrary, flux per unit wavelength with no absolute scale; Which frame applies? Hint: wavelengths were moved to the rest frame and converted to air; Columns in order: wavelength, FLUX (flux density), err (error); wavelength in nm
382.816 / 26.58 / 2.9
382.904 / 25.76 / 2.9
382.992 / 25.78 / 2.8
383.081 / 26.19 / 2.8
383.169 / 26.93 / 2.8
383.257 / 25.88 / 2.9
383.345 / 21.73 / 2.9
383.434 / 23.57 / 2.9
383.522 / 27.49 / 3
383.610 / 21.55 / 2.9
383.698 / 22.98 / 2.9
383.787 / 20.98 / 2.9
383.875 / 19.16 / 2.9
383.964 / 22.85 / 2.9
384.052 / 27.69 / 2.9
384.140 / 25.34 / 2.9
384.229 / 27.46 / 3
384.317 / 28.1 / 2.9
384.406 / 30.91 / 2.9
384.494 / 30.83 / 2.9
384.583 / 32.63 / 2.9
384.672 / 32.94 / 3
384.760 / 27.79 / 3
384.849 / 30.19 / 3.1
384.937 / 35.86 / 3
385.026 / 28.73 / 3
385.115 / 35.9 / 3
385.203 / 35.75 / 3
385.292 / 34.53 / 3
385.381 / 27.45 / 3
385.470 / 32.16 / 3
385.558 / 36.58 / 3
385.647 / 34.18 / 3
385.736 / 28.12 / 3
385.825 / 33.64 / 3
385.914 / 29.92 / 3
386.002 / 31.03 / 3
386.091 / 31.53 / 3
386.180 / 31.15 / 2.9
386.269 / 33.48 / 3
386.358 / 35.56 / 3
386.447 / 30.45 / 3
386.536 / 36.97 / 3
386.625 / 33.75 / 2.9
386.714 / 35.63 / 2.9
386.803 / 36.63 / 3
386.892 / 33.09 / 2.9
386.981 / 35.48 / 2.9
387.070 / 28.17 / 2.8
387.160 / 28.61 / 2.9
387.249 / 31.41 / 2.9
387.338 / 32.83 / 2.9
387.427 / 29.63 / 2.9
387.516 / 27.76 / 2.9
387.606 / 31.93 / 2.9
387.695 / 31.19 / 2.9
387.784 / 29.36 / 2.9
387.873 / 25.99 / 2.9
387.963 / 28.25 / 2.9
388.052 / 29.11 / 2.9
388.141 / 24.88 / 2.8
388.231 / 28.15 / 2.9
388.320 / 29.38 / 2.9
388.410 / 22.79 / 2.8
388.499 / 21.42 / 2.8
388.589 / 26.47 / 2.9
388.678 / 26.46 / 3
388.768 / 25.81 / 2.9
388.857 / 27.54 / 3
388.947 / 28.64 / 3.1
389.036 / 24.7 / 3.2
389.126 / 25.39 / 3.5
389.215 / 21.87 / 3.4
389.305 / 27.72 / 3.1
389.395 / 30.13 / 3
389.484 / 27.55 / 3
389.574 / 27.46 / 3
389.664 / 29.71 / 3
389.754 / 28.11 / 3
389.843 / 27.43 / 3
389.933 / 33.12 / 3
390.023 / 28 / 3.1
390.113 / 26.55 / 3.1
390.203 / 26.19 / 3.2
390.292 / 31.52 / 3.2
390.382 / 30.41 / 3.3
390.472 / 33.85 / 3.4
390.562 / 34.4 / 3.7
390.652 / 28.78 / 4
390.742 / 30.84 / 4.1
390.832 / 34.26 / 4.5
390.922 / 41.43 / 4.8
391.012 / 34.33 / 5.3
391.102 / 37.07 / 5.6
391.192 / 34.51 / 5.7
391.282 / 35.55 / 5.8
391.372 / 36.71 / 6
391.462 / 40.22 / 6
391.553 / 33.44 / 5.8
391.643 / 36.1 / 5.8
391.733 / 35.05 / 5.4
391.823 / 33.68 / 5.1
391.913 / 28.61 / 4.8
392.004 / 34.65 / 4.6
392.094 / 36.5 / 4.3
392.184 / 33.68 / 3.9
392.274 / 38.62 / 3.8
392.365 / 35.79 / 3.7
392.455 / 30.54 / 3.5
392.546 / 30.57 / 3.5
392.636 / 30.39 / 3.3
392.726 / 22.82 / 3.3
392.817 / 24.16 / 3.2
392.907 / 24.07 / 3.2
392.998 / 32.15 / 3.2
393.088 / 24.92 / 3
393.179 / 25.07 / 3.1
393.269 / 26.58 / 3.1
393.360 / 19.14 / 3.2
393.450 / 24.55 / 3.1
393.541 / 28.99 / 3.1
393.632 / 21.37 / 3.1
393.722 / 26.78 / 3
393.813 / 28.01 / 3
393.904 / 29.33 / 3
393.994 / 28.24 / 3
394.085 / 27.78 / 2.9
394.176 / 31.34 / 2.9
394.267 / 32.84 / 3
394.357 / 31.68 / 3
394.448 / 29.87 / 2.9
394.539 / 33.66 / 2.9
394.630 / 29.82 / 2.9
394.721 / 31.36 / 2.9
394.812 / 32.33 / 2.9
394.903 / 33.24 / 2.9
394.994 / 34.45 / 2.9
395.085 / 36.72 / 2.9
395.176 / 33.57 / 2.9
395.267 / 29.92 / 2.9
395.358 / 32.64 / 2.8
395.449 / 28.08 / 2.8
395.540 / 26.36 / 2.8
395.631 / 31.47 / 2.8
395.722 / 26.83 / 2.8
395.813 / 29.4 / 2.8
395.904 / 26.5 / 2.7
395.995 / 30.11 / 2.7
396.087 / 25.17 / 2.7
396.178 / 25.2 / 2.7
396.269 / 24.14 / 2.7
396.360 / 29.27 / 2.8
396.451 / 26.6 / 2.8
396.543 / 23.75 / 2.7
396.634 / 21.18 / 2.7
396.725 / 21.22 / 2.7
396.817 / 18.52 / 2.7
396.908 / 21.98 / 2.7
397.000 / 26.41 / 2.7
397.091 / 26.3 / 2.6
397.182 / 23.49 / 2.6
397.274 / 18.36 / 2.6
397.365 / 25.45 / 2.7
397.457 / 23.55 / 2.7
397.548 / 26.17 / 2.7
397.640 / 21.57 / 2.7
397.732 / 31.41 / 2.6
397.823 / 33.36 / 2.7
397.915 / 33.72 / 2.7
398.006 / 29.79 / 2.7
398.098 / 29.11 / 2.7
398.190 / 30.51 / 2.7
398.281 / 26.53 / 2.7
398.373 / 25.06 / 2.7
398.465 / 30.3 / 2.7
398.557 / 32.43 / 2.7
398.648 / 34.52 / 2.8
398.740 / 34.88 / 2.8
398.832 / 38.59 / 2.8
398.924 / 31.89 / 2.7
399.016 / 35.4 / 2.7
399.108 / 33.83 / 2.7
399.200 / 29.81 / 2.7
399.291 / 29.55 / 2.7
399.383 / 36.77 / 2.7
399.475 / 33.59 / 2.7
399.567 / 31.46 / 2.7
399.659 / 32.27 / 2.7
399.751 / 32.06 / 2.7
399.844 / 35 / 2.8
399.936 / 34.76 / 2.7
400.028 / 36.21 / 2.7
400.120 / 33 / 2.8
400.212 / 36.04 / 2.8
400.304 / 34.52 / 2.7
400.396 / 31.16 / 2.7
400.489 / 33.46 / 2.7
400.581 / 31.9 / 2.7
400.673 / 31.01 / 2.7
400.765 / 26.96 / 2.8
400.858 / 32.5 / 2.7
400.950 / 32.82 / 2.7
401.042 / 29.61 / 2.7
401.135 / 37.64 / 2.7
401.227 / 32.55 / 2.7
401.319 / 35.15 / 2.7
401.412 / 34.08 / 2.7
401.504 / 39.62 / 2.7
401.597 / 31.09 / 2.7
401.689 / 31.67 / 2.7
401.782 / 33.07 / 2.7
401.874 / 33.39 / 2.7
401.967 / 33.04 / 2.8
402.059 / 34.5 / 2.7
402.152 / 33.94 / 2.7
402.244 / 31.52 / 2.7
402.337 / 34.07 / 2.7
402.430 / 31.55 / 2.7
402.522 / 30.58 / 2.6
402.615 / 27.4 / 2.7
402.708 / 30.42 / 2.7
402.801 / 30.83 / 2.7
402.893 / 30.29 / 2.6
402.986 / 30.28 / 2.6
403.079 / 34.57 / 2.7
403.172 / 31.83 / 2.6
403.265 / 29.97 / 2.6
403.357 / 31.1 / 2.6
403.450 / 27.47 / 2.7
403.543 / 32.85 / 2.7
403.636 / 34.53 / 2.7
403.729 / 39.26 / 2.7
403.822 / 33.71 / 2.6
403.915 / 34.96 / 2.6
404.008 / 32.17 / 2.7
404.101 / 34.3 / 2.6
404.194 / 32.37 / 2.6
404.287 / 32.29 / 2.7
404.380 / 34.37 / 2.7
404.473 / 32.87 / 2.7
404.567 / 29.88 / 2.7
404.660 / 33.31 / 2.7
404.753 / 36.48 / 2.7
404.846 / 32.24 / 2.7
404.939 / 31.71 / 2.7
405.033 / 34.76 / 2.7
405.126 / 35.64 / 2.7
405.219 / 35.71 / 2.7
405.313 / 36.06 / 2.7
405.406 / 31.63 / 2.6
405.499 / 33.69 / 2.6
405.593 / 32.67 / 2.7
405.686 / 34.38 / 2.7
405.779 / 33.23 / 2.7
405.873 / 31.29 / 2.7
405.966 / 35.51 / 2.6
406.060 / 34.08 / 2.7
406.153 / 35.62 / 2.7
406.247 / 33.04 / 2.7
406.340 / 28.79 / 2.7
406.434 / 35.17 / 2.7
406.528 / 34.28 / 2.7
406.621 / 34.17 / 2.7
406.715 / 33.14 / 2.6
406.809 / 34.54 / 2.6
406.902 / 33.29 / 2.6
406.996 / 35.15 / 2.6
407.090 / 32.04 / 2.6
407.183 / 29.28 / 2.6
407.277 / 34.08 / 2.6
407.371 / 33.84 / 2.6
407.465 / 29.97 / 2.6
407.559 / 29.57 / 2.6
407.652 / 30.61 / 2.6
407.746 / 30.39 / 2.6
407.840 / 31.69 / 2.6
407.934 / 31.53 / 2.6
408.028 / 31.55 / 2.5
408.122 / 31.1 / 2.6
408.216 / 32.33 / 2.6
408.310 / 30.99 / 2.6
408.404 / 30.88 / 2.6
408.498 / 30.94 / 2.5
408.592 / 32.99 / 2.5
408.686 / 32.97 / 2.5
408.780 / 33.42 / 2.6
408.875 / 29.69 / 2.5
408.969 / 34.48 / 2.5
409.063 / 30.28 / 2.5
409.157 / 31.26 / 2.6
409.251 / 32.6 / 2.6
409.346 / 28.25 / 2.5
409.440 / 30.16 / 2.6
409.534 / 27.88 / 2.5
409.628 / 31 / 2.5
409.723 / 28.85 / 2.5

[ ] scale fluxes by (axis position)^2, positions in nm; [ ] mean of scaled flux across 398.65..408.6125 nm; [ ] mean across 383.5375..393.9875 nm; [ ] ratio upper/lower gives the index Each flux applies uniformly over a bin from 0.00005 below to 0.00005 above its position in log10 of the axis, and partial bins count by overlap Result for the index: 1.18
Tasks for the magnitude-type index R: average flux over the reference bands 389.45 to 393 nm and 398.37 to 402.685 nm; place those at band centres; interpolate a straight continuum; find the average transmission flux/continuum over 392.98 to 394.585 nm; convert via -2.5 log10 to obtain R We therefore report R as 0.16 mag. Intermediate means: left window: 32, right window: 33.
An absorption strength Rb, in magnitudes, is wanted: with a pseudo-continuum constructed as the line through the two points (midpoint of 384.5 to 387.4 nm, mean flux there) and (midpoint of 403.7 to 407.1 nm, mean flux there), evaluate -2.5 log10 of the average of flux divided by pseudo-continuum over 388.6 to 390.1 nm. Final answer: 0.192 mag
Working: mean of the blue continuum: 32.5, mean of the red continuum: 33.7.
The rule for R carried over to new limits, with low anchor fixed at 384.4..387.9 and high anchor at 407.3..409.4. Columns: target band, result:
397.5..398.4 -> 0.105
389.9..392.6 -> -0.053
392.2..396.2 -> 0.093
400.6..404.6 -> -0.031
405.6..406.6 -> -0.068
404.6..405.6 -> -0.081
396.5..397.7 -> 0.349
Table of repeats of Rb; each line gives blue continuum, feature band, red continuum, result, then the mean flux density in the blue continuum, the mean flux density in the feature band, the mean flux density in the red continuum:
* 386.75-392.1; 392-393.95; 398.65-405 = 0.10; 30.4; 28.5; 32.9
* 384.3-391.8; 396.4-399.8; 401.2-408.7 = 0.12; 31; 28.7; 32.8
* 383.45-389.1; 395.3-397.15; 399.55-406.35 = 0.21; 29.6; 26.1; 33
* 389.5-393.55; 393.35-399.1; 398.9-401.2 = 0.13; 31.1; 28.5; 32.9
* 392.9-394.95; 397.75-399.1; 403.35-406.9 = -0.05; 28.5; 31.9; 33.5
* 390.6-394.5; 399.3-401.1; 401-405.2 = -0.02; 31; 32.8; 32.9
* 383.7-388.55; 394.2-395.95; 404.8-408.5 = 0.01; 30.2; 31.1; 32.8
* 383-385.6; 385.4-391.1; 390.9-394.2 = -0.03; 28.2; 30.2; 30.8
